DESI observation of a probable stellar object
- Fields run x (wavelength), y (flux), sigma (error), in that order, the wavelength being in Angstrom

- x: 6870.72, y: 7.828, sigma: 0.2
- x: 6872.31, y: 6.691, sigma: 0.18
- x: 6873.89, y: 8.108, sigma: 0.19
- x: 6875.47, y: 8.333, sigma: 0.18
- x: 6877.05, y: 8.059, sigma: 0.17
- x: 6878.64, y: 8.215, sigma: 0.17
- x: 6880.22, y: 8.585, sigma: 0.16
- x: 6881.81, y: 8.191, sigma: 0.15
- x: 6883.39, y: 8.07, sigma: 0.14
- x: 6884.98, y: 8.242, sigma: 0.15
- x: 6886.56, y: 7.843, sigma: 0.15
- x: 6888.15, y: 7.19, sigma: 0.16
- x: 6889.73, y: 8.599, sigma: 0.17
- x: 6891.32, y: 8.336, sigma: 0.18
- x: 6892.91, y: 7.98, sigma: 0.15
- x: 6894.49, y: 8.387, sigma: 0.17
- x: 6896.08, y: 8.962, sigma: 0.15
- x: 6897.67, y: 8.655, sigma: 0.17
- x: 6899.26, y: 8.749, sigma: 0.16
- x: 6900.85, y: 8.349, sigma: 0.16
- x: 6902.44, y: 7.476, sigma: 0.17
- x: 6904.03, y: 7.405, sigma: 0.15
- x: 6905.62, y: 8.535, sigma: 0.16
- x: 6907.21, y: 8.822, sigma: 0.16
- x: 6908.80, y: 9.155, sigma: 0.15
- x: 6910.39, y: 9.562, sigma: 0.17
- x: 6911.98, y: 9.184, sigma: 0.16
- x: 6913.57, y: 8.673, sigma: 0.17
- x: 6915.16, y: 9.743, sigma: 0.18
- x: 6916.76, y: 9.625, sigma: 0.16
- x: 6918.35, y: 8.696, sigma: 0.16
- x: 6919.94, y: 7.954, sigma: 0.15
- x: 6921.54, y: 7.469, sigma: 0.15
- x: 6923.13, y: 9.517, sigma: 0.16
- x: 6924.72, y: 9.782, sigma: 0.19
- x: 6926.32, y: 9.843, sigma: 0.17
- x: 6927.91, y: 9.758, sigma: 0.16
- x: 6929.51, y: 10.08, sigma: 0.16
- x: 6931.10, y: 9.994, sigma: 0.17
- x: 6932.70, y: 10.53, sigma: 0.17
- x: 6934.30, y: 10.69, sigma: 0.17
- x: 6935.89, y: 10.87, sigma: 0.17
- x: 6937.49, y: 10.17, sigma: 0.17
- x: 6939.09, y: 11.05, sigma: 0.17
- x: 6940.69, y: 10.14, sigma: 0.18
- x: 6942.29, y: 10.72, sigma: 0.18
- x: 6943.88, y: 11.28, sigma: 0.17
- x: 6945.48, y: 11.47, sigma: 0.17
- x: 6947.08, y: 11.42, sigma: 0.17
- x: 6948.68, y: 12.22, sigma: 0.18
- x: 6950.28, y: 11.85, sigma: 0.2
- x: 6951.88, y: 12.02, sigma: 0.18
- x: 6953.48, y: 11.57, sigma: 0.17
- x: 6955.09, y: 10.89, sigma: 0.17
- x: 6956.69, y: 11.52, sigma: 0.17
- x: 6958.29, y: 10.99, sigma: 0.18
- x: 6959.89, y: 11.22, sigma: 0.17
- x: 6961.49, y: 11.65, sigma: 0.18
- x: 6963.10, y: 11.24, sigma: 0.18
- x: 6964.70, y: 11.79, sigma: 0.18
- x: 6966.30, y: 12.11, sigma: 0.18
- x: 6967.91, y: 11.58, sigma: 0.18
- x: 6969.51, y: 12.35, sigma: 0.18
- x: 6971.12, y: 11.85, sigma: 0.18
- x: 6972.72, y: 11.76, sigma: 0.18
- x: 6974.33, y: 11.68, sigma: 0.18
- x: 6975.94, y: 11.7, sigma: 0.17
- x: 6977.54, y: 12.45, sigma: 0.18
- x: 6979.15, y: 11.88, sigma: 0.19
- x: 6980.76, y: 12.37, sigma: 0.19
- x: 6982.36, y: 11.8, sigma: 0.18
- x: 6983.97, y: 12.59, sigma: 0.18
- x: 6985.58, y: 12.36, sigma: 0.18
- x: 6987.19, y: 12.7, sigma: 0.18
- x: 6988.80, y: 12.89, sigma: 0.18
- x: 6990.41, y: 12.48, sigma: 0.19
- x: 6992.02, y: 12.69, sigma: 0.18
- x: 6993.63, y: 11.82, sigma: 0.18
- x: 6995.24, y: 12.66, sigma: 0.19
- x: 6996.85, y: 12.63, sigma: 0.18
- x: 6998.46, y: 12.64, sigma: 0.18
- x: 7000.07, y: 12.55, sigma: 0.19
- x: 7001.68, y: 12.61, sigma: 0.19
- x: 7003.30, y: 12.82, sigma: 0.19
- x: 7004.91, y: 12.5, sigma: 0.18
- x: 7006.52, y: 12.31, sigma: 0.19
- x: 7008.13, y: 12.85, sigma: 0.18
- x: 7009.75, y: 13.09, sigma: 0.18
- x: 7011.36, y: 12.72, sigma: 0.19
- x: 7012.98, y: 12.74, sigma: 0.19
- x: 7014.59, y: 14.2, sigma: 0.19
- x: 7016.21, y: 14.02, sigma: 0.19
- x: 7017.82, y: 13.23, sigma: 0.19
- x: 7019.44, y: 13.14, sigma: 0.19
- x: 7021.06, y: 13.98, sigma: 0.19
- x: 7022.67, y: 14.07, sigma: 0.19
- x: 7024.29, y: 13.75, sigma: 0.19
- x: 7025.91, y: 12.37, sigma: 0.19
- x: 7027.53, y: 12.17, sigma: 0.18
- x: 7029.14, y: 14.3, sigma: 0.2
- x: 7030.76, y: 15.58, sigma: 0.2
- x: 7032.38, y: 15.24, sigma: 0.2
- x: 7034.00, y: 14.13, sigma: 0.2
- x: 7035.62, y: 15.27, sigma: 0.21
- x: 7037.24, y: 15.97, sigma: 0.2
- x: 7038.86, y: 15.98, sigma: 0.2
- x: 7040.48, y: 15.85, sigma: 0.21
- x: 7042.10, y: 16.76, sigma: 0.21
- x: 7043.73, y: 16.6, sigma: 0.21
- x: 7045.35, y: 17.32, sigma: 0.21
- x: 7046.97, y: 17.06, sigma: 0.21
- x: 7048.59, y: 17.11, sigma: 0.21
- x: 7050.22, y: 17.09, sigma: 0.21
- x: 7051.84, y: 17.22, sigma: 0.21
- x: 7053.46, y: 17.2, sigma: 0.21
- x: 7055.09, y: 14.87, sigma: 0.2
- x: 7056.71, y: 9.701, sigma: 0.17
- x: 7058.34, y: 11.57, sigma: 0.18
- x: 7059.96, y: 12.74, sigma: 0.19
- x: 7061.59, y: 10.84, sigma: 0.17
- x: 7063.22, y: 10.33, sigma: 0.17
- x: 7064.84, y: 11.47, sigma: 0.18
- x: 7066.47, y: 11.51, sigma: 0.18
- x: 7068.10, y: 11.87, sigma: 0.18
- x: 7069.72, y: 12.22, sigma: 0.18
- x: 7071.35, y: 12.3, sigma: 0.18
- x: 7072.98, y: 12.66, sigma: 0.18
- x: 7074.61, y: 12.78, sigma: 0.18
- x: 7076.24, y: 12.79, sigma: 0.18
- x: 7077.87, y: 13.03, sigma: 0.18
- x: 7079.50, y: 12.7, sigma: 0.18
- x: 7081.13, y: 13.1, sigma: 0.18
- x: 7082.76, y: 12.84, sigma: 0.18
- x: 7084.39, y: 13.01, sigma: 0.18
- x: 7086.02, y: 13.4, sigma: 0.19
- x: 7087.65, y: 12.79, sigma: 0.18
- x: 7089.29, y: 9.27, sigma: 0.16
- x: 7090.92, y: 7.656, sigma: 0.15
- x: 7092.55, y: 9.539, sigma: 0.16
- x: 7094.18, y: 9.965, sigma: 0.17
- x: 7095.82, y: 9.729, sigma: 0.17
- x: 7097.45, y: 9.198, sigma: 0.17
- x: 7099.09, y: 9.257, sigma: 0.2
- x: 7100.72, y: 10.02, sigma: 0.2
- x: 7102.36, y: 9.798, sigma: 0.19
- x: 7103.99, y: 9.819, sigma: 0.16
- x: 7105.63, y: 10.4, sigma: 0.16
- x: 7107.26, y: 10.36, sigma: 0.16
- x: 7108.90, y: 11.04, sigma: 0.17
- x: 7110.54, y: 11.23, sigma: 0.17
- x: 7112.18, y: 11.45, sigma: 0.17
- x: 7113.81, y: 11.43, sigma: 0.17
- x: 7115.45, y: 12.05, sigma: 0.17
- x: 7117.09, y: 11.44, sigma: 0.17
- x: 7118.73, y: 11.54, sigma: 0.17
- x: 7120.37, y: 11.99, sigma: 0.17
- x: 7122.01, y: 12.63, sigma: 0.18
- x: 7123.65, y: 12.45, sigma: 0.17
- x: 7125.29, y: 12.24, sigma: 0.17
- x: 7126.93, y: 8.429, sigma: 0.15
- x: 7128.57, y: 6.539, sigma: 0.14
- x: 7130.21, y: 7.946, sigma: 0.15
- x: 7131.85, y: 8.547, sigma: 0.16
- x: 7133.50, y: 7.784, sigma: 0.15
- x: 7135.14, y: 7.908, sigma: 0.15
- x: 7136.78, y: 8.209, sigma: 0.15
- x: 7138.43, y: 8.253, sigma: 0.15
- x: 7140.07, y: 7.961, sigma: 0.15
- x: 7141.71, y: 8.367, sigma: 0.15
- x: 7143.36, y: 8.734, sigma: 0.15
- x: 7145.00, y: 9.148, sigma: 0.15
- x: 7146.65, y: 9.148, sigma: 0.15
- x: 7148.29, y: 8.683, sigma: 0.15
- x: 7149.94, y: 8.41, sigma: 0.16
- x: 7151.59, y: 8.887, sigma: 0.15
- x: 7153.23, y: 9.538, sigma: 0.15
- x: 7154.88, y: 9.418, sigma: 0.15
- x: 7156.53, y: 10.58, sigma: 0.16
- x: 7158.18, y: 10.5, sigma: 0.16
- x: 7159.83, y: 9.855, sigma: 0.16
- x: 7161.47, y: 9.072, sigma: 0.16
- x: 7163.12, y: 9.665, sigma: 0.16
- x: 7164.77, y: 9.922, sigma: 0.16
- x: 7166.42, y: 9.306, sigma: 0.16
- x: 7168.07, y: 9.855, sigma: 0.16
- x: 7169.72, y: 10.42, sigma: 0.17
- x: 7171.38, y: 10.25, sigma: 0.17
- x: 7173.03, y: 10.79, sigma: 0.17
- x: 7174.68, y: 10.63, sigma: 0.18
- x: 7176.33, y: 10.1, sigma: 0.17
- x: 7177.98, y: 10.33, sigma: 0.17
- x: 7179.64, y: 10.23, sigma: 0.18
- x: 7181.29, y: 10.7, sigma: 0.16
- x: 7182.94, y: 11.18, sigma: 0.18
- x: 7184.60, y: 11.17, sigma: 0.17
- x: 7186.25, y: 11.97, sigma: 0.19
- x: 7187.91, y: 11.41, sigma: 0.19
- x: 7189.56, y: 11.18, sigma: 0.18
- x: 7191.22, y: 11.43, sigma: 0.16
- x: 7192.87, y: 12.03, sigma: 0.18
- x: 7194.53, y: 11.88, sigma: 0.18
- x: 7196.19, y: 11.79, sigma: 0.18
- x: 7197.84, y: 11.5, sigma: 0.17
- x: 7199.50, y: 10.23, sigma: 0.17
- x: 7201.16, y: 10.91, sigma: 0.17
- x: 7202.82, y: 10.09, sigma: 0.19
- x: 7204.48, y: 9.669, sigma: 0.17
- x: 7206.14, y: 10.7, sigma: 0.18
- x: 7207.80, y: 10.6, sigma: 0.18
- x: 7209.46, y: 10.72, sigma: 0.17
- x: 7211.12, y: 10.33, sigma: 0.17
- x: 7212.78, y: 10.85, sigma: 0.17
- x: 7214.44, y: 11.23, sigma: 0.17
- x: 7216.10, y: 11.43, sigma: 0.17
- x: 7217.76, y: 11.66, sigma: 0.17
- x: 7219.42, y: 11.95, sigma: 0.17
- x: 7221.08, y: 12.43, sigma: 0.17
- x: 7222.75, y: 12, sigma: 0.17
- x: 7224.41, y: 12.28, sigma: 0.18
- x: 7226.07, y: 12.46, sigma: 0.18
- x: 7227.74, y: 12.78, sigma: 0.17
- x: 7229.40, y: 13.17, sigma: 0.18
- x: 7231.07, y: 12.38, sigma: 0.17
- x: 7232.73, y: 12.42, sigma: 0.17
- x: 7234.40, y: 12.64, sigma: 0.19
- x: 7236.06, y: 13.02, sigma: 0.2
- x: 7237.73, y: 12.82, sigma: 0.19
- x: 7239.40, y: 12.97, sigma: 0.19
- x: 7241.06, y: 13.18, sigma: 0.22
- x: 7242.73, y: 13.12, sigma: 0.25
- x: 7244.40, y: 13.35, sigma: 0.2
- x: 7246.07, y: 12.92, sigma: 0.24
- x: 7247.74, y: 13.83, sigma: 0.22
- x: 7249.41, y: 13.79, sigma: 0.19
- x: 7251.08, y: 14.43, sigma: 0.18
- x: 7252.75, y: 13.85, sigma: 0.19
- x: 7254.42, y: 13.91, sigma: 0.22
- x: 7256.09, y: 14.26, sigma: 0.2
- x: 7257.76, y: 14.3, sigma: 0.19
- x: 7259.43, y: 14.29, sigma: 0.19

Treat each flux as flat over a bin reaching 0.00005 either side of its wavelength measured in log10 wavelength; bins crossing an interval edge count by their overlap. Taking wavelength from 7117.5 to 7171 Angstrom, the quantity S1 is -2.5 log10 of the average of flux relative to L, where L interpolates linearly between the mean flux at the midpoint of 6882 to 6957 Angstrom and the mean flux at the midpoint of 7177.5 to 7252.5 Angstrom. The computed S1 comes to 0.19 mag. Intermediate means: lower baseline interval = 9.53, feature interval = 9.46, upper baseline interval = 11.9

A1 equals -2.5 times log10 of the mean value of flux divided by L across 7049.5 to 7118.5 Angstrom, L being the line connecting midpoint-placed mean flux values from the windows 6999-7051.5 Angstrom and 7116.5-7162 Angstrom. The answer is 0.01 mag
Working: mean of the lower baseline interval 14.4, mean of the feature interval 11.7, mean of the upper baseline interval 9.43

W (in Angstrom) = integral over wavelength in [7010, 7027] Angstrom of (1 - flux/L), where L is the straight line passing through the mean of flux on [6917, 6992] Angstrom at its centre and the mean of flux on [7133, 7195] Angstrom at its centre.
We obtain -4.1 Angstrom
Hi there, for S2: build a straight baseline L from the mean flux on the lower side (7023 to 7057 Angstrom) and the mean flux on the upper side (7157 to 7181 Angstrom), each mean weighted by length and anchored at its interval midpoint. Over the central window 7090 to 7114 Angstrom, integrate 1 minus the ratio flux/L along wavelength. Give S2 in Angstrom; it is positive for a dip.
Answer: 5.2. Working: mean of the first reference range 15.4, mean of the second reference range 10.1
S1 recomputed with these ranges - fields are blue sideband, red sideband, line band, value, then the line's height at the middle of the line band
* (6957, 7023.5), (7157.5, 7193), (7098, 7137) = 0.09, 11.1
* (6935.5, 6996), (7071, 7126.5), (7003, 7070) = -0.21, 11.5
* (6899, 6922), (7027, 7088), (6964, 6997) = -0.10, 11.2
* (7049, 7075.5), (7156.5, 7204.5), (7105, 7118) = 0.07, 12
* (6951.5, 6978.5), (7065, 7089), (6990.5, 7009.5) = -0.06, 11.9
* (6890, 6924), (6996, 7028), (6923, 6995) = -0.06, 10.8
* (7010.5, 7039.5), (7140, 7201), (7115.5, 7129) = 0.04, 11.5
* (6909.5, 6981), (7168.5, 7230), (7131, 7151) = 0.30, 11.1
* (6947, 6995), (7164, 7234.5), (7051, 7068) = -0.10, 11.6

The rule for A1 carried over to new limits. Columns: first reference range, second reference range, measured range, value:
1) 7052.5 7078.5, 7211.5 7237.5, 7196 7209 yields 0.15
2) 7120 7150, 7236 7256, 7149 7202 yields 0.02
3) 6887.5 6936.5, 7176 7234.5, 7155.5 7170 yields 0.12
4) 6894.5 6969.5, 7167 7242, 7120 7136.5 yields 0.16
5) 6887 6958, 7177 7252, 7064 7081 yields -0.15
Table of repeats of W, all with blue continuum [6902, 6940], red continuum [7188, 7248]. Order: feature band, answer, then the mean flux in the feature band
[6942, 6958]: -3.1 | 11.5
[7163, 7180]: 2.0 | 10.1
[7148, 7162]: 2.3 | 9.47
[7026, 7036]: -3.8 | 14.3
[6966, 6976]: -2.1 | 11.9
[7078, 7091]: -1.7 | 12.1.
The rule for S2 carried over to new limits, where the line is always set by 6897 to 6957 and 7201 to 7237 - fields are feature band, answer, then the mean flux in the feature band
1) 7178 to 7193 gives 0.35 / 11.2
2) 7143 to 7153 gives 2.08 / 8.89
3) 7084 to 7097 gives 0.37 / 10.6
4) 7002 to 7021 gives -4.93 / 13.1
